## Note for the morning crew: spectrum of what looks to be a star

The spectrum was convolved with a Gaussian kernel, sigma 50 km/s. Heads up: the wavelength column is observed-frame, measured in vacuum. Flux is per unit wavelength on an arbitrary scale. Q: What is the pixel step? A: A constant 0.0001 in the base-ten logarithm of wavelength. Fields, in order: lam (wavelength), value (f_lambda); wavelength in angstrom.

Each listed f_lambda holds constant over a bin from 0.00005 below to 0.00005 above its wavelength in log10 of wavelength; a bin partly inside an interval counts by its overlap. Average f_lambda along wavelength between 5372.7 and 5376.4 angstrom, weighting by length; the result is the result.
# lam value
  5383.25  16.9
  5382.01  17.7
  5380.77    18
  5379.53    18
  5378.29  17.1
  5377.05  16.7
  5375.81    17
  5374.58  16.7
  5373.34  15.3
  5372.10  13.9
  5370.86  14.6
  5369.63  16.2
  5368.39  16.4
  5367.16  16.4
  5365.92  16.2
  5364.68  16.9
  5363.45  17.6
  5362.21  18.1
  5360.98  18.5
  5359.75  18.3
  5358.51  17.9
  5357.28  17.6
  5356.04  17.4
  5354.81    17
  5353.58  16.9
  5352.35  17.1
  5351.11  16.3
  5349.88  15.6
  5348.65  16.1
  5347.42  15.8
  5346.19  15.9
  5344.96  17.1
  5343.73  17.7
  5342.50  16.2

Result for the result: 16.3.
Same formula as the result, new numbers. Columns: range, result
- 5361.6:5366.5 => 17.2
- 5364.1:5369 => 16.5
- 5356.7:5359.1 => 17.8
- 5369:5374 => 15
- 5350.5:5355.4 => 16.8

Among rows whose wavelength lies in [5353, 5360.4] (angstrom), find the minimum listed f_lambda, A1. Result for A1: 16.9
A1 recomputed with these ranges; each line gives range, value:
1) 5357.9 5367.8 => 16.2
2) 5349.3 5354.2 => 15.6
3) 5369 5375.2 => 13.9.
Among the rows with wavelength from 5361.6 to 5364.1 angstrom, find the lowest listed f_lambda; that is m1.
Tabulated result 17.6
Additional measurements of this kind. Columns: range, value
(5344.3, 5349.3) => 15.8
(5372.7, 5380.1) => 15.3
